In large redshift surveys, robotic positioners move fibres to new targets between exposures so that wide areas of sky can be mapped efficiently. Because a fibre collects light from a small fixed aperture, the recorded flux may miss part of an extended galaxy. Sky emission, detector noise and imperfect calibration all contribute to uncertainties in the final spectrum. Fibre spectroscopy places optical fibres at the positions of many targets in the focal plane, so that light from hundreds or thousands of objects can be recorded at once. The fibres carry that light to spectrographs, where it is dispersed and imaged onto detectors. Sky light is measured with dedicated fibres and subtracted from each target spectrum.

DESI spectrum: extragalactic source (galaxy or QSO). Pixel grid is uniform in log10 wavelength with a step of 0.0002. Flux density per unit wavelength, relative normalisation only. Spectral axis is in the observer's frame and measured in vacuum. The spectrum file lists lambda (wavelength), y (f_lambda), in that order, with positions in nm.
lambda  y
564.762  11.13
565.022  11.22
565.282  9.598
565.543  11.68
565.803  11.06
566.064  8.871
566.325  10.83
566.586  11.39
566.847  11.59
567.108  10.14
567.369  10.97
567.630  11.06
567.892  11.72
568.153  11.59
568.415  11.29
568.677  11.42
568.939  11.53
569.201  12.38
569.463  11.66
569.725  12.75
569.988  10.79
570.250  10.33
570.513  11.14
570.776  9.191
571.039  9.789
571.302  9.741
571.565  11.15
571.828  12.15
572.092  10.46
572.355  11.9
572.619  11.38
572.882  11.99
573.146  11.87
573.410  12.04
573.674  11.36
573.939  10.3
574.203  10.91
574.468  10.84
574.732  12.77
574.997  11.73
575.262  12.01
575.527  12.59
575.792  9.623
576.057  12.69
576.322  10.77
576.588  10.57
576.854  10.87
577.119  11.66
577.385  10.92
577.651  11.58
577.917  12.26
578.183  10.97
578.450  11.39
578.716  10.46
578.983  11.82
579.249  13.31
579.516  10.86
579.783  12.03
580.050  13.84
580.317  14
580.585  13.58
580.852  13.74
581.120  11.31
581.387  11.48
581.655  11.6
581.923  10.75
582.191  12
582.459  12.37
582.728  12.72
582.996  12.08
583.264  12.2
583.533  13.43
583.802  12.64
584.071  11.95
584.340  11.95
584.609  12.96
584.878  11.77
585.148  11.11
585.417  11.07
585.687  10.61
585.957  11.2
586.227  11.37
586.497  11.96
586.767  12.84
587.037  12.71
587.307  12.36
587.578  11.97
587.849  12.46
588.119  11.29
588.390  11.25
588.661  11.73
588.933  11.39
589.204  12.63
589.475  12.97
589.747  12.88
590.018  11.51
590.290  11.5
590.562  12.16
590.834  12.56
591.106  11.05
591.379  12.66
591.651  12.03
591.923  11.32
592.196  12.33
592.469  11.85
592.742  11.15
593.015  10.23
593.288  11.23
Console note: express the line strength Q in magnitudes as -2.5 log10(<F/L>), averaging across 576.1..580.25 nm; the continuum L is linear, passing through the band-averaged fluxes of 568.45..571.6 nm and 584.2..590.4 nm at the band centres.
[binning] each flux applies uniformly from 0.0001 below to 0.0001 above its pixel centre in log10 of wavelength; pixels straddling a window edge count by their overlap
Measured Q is -0.02 mag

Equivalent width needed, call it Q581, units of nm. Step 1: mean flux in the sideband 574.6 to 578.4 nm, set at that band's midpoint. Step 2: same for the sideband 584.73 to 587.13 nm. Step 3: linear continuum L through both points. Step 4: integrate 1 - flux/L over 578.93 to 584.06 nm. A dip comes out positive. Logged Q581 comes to -0.38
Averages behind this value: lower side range 11.5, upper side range 11.6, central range 12.4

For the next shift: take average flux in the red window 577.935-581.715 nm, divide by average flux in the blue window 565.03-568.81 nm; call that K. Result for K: 1.11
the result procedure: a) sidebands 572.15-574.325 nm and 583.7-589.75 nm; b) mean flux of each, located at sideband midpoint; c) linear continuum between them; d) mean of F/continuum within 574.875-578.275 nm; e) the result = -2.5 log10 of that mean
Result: 0.015 mag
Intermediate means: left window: 11.4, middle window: 11.4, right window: 11.9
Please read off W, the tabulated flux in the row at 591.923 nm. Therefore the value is 11.32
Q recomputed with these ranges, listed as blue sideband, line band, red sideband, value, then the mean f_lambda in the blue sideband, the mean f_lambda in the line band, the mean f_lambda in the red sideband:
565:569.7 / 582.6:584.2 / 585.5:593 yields -0.074 mag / 11.1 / 12.5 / 11.9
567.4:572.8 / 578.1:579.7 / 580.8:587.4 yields 0.017 mag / 11.2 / 11.5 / 12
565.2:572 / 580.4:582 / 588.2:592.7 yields -0.058 mag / 11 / 12.2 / 12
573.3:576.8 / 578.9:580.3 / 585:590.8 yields -0.088 mag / 11.4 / 12.5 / 11.9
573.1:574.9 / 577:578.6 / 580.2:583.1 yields 0.039 mag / 11.4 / 11.4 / 12.3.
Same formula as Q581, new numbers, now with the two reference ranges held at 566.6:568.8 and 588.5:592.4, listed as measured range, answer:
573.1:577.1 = 0.04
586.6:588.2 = -0.05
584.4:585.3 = -0.01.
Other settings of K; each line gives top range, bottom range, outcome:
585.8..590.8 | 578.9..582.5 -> 0.97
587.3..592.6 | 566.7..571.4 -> 1.08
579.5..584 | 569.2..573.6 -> 1.11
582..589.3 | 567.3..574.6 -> 1.07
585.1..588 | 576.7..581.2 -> 0.98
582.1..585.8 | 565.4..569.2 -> 1.09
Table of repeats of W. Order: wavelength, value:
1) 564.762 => 11.13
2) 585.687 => 10.61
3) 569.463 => 11.66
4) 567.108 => 10.14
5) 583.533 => 13.43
